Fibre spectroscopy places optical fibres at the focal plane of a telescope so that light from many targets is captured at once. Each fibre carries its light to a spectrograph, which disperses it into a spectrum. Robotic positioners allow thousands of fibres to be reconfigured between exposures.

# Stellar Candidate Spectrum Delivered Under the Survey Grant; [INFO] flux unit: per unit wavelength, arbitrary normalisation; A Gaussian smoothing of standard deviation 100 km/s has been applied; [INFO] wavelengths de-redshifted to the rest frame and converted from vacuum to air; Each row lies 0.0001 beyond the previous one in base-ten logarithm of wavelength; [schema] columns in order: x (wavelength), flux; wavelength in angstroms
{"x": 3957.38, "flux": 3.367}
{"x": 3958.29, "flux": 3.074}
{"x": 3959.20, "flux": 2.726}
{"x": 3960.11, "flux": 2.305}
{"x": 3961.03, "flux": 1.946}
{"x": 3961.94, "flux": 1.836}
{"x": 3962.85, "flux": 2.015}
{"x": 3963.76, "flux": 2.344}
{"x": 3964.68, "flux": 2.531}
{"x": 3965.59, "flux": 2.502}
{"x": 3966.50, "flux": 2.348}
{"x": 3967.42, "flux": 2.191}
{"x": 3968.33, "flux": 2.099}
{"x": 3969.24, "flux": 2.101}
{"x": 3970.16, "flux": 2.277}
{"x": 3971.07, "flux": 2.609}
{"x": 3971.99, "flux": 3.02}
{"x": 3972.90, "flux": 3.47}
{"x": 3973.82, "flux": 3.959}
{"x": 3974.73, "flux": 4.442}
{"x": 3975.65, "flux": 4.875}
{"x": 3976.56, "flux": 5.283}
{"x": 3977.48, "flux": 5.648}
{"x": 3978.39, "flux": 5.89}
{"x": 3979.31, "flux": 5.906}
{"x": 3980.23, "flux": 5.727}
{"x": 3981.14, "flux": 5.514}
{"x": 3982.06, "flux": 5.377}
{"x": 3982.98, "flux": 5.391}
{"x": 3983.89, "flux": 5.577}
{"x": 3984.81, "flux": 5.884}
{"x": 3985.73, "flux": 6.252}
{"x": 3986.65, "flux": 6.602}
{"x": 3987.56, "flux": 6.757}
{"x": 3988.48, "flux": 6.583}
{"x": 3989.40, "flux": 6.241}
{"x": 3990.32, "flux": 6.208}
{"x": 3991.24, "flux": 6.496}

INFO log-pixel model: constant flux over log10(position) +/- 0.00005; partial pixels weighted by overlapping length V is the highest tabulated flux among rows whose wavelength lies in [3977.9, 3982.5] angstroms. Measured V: 5.906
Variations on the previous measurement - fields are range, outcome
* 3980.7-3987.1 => 6.602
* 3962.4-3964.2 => 2.344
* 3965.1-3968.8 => 2.502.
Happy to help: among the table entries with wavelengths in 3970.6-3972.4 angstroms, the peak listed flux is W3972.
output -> 3.02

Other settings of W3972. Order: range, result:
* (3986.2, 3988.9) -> 6.757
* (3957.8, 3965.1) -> 3.074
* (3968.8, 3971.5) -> 2.609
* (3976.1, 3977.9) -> 5.648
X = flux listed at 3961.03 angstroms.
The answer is 1.946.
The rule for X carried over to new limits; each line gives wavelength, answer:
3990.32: 6.208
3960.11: 2.305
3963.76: 2.344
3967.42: 2.191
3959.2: 2.726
